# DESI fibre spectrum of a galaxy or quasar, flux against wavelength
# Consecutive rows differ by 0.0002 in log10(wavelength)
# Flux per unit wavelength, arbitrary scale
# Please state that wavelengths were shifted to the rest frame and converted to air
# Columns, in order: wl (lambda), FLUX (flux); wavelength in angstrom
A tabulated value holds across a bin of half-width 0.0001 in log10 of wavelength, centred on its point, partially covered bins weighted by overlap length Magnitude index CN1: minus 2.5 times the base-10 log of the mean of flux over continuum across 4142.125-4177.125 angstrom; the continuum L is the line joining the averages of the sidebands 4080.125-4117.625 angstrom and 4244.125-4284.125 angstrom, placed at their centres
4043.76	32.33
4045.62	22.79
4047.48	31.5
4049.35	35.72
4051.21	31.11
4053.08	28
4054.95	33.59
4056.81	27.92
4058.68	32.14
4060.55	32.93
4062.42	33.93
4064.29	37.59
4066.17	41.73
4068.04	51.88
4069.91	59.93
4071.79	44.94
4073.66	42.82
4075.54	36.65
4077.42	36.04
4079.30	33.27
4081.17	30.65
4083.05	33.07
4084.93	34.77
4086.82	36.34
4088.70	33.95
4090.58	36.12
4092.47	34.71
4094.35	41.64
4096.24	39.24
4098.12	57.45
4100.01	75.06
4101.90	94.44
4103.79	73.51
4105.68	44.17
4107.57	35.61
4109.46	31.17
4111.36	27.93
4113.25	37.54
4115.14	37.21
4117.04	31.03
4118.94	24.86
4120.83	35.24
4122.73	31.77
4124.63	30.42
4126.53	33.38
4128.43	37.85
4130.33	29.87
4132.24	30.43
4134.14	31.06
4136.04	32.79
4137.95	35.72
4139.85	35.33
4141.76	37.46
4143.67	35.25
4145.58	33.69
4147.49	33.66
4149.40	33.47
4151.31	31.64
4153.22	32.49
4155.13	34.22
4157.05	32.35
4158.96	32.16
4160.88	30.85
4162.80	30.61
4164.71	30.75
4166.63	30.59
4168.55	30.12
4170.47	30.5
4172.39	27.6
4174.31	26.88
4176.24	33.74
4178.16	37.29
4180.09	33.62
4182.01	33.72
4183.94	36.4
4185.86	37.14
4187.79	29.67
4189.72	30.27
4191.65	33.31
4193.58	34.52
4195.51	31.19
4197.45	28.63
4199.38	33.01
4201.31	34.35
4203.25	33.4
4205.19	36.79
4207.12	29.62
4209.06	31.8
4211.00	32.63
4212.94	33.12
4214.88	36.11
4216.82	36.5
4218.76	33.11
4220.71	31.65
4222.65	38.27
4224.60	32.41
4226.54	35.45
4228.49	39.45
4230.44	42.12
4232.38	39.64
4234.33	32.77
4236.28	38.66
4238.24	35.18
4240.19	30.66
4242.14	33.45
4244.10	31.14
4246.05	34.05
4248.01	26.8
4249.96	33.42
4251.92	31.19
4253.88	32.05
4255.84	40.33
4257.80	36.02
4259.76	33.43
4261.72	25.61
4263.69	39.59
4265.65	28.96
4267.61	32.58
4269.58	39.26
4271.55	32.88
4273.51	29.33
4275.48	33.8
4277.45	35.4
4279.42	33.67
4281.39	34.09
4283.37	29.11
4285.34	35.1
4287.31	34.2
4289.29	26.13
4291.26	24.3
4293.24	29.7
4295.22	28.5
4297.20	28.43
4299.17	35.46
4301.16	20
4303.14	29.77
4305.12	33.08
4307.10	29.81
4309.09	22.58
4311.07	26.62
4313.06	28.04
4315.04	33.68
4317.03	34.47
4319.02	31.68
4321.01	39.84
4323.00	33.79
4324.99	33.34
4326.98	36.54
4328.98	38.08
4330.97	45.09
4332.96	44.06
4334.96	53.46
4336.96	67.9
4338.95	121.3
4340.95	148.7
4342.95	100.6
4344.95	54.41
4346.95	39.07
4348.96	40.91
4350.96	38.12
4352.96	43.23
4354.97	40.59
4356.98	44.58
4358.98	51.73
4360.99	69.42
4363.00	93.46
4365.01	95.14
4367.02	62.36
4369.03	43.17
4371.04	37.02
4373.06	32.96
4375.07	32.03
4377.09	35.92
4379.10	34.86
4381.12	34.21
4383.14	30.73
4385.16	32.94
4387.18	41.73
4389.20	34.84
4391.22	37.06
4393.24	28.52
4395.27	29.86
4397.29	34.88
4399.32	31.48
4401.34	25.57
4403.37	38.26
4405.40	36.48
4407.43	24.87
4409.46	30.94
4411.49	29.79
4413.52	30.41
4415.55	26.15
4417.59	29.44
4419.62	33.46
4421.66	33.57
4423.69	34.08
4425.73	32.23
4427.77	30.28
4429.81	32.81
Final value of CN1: 0.24 mag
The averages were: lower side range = 43.4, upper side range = 33.1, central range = 31.8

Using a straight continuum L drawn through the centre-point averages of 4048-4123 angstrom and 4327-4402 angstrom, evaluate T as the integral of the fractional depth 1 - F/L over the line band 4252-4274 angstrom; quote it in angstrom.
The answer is 6.1 angstrom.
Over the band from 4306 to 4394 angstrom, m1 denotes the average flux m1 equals 47.7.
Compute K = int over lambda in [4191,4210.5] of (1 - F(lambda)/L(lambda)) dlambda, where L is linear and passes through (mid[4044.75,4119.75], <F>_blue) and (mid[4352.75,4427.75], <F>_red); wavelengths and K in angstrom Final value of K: 3.4 angstrom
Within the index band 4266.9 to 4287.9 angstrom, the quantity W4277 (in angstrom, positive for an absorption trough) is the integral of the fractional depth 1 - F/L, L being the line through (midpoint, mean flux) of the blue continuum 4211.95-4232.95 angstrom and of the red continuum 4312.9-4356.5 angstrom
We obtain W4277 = 5.0 angstrom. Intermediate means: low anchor 36.1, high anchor 52.5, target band 33.6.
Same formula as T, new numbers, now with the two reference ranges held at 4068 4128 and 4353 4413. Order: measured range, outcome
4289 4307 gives 5.5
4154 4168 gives 3.3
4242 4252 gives 2.3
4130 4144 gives 2.6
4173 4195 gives 4.3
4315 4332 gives 1.9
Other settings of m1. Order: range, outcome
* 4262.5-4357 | 40.9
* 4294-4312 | 28.3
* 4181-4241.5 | 34.2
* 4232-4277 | 33.5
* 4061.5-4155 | 38.9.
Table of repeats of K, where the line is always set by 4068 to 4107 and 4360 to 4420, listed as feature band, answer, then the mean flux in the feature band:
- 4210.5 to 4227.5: 3.4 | 34.4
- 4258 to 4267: 2.1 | 32.3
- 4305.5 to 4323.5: 4.3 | 31.2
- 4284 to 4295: 3.1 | 29.8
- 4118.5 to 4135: 4.9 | 31.9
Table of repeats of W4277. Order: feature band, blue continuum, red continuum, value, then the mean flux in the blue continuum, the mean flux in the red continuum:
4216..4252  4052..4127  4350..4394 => 6.8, 39.9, 45.3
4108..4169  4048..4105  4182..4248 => 9.2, 42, 34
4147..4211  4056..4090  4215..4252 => 6.1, 37.8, 34.6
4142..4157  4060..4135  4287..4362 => 2.7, 40.1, 44.4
